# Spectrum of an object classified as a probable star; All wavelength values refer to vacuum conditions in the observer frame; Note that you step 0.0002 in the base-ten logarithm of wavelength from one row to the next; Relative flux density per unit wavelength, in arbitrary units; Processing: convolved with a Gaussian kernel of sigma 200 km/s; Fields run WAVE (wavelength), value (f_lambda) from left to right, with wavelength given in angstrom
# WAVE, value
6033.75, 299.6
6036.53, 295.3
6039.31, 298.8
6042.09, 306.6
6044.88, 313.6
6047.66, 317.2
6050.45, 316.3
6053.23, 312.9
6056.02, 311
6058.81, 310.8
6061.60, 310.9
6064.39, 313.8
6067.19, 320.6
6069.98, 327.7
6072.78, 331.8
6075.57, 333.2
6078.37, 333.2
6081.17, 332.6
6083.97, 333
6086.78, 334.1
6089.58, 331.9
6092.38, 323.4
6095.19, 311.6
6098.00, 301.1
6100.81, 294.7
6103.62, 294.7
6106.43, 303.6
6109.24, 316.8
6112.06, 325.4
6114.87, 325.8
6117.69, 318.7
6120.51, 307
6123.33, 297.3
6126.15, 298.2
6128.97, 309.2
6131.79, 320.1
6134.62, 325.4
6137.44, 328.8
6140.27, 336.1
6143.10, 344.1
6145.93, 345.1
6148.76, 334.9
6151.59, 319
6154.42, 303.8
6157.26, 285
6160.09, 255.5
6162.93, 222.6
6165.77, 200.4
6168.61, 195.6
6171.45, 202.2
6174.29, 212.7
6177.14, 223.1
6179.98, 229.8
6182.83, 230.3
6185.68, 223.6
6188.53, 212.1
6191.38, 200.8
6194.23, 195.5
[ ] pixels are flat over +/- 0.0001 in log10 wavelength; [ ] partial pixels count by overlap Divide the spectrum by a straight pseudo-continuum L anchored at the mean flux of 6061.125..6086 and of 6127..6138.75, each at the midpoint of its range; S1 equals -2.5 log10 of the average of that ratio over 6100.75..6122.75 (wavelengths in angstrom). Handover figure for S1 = 0.04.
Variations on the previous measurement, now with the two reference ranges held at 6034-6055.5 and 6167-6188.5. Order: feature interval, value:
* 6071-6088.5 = -0.17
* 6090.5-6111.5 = -0.15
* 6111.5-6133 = -0.22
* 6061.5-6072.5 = -0.10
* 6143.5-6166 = -0.24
